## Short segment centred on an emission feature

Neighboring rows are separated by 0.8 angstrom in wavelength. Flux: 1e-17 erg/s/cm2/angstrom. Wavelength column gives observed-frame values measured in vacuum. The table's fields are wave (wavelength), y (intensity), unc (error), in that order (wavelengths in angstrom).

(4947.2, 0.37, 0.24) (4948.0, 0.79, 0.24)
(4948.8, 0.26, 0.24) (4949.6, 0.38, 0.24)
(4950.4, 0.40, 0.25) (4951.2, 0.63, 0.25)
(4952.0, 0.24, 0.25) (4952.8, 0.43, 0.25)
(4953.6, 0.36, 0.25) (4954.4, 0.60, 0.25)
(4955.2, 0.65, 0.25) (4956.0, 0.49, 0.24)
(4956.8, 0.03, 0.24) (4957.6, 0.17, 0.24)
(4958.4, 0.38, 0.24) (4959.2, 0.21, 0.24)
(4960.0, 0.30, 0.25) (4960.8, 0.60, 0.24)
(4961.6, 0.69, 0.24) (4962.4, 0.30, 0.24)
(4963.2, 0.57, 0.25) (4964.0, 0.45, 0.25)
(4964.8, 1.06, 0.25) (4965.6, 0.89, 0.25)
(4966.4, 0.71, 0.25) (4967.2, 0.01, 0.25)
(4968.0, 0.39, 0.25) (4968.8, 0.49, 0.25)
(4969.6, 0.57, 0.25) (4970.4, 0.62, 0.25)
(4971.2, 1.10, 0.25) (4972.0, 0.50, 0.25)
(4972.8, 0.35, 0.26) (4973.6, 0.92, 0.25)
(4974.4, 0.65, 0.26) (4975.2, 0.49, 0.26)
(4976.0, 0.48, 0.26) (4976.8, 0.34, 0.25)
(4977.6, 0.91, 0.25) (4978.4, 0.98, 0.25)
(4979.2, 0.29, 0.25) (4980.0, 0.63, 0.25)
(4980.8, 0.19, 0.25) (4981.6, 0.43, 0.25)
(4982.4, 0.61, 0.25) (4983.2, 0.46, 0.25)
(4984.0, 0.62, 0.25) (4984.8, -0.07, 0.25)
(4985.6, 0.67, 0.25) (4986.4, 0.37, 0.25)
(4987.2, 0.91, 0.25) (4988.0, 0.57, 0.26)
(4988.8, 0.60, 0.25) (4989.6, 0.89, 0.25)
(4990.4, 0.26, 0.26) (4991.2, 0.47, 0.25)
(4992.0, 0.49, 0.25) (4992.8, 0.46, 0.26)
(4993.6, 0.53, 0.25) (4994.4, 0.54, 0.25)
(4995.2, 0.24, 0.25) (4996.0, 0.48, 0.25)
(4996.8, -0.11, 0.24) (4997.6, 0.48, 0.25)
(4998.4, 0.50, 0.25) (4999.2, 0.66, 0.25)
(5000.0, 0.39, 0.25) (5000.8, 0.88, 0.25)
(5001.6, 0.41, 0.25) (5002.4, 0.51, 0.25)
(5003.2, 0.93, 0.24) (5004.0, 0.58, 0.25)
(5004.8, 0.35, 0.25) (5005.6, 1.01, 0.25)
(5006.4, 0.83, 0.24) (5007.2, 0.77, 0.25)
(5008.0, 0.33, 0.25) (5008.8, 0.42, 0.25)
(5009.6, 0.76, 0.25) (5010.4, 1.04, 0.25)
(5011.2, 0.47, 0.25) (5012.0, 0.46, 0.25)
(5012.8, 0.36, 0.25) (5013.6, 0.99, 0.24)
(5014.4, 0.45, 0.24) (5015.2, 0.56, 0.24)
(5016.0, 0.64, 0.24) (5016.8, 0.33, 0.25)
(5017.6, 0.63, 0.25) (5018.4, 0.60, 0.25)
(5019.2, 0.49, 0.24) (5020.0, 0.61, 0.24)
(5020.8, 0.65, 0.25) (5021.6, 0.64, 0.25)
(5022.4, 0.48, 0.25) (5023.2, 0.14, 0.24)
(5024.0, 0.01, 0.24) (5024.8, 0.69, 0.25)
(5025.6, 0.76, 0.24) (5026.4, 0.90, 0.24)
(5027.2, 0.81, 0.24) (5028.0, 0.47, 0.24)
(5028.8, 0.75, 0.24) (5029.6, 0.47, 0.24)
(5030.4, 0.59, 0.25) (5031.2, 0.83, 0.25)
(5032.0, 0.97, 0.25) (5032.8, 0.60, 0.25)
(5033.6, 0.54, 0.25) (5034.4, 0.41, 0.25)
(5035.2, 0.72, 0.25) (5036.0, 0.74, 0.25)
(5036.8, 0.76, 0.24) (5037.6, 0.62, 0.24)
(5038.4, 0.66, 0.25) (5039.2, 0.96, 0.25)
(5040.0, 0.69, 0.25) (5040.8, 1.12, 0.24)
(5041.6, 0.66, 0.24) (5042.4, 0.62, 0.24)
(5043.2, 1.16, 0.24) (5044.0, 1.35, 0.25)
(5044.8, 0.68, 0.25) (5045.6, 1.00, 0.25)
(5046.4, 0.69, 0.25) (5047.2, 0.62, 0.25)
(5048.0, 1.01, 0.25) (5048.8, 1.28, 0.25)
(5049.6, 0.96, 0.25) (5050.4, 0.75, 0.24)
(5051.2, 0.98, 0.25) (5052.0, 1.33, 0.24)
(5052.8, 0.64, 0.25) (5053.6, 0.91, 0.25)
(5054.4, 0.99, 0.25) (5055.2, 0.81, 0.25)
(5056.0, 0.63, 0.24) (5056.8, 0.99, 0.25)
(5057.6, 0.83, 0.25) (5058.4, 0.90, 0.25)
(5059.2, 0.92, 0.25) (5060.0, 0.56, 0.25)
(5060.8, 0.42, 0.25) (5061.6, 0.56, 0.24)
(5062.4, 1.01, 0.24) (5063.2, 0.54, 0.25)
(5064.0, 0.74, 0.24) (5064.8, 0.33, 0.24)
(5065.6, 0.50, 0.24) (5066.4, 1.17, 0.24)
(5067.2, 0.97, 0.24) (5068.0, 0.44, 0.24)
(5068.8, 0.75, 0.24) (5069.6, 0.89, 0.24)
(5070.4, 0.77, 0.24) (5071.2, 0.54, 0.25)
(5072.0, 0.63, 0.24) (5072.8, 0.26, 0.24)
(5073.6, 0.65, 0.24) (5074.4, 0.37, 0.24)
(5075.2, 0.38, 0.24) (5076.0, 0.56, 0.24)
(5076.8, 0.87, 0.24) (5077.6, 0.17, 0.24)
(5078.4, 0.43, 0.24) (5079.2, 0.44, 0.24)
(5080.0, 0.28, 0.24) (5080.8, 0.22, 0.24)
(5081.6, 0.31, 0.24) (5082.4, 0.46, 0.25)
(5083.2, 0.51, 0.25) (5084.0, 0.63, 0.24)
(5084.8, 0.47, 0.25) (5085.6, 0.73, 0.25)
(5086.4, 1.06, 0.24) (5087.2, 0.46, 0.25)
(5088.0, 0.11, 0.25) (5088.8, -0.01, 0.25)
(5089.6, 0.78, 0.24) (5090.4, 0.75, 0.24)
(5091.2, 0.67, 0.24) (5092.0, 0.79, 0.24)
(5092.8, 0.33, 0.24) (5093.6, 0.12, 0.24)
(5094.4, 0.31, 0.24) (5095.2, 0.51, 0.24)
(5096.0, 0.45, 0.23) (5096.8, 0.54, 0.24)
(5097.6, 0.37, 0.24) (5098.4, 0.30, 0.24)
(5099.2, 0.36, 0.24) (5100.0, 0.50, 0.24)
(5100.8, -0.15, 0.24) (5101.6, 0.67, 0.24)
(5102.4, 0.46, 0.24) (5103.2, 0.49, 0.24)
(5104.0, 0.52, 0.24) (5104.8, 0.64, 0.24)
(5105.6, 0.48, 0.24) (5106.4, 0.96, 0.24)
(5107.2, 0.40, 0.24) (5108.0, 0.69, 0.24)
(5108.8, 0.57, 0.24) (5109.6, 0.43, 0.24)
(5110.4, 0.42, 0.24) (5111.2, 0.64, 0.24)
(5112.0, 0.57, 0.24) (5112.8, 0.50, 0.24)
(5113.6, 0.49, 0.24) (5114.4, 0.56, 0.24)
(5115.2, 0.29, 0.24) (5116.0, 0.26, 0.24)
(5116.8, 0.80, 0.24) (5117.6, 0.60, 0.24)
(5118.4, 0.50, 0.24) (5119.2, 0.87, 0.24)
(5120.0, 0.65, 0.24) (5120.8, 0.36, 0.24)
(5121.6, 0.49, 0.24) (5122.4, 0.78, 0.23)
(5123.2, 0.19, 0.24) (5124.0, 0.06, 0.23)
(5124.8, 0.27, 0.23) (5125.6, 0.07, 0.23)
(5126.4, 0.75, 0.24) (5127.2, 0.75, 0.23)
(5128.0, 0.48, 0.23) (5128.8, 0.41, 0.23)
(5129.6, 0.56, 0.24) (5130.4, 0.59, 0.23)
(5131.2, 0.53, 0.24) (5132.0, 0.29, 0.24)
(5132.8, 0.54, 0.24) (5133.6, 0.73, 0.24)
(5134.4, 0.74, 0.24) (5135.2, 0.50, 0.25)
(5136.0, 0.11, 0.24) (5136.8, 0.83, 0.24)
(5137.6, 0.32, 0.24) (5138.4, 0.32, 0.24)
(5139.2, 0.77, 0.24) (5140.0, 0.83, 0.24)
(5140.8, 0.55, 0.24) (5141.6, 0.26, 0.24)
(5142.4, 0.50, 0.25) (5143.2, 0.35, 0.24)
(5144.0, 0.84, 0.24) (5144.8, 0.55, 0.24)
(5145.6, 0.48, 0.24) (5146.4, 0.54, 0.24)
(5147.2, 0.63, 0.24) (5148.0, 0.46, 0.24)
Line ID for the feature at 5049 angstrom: C III] 1909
